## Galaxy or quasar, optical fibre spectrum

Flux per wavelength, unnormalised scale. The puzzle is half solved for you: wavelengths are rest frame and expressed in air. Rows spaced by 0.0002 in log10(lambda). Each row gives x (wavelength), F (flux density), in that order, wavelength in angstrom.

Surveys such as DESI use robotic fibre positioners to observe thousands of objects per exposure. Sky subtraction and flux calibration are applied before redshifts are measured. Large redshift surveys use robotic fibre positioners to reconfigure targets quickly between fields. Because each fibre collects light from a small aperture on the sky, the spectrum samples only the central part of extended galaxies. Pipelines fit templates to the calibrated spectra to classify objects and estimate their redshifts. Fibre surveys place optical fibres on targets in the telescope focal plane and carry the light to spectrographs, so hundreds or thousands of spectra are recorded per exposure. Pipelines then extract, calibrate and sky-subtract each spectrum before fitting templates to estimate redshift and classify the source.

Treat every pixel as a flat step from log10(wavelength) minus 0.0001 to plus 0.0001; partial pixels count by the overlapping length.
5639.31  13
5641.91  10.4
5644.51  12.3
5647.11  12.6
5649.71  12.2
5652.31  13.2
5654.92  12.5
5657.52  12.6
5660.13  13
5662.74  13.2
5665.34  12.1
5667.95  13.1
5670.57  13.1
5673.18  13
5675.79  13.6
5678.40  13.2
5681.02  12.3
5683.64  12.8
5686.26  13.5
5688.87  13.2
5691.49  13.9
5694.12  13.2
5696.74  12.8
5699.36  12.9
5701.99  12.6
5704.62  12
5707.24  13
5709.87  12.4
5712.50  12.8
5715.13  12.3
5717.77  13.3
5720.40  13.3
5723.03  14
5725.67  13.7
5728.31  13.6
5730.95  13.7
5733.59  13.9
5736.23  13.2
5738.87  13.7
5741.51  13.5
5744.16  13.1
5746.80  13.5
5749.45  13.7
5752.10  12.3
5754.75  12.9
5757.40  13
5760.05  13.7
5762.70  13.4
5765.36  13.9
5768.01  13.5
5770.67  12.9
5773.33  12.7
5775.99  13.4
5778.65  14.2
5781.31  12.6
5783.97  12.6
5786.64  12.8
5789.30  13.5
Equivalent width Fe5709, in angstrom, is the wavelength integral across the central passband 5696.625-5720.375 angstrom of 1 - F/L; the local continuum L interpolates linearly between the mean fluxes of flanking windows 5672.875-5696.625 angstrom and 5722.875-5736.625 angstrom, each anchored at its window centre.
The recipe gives 1.3 angstrom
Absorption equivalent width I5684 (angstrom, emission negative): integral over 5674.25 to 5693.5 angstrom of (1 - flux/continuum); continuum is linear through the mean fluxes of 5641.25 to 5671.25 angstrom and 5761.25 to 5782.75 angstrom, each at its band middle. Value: -0.7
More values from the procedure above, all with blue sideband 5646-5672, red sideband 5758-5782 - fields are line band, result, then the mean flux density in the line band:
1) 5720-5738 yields -0.7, 13.6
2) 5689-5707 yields 0.1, 12.9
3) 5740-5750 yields -0.1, 13.4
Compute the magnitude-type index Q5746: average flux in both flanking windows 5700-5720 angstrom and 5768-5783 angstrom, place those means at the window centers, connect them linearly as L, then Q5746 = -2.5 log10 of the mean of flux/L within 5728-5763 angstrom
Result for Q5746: -0.04 mag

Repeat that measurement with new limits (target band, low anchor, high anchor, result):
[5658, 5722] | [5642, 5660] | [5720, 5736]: 0.01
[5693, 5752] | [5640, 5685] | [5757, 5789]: -0.02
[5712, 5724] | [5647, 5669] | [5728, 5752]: 0.01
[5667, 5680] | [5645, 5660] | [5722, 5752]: -0.03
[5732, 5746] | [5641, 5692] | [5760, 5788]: -0.03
